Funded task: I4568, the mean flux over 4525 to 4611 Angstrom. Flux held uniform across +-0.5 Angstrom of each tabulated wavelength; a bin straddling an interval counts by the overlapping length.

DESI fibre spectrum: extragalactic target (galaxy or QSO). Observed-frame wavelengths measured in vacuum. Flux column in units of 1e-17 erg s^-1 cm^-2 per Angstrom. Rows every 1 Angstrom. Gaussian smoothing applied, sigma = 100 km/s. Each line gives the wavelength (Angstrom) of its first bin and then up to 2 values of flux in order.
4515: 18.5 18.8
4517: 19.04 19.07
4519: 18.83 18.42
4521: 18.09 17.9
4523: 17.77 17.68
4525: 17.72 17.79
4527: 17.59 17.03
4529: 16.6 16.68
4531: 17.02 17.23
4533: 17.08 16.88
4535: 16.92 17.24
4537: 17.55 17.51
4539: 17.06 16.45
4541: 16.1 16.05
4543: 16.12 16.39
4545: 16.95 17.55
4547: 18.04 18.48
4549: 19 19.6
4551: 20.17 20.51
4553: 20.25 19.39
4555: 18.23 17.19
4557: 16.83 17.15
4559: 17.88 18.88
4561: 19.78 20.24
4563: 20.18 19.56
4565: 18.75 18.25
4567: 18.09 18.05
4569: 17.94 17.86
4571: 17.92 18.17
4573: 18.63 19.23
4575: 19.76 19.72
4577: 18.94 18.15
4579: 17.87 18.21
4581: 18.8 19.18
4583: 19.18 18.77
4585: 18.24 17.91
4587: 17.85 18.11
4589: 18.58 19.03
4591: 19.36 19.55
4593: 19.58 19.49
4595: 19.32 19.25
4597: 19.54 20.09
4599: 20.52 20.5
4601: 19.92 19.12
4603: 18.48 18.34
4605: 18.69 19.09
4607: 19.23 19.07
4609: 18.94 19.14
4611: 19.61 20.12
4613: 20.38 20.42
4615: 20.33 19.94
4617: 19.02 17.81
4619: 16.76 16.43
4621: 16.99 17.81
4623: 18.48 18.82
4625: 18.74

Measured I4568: 18.4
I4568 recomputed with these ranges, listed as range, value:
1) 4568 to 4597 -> 18.7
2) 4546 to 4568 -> 18.8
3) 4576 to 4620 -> 19.1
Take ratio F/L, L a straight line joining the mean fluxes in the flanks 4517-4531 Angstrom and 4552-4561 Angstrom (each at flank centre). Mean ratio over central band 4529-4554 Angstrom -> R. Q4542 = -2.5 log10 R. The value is 0.03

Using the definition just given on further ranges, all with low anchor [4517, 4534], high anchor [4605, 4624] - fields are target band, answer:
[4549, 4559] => -0.04 mag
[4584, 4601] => -0.04 mag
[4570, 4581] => -0.02 mag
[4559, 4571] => -0.03 mag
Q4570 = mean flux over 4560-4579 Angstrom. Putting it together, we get 18.8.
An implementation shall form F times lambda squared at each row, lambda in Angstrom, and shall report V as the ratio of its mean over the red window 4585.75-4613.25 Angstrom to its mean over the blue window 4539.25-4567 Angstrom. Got 1.1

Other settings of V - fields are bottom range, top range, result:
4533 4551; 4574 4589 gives 1.09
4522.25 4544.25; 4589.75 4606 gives 1.17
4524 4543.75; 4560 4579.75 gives 1.12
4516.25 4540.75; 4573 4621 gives 1.12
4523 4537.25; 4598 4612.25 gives 1.16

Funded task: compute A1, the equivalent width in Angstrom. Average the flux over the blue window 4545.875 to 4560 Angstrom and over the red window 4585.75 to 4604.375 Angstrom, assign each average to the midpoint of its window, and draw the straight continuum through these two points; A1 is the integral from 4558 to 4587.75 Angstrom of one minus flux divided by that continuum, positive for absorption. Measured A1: 0.4 Angstrom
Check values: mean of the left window 18.6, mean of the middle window 18.7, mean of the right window 19.2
